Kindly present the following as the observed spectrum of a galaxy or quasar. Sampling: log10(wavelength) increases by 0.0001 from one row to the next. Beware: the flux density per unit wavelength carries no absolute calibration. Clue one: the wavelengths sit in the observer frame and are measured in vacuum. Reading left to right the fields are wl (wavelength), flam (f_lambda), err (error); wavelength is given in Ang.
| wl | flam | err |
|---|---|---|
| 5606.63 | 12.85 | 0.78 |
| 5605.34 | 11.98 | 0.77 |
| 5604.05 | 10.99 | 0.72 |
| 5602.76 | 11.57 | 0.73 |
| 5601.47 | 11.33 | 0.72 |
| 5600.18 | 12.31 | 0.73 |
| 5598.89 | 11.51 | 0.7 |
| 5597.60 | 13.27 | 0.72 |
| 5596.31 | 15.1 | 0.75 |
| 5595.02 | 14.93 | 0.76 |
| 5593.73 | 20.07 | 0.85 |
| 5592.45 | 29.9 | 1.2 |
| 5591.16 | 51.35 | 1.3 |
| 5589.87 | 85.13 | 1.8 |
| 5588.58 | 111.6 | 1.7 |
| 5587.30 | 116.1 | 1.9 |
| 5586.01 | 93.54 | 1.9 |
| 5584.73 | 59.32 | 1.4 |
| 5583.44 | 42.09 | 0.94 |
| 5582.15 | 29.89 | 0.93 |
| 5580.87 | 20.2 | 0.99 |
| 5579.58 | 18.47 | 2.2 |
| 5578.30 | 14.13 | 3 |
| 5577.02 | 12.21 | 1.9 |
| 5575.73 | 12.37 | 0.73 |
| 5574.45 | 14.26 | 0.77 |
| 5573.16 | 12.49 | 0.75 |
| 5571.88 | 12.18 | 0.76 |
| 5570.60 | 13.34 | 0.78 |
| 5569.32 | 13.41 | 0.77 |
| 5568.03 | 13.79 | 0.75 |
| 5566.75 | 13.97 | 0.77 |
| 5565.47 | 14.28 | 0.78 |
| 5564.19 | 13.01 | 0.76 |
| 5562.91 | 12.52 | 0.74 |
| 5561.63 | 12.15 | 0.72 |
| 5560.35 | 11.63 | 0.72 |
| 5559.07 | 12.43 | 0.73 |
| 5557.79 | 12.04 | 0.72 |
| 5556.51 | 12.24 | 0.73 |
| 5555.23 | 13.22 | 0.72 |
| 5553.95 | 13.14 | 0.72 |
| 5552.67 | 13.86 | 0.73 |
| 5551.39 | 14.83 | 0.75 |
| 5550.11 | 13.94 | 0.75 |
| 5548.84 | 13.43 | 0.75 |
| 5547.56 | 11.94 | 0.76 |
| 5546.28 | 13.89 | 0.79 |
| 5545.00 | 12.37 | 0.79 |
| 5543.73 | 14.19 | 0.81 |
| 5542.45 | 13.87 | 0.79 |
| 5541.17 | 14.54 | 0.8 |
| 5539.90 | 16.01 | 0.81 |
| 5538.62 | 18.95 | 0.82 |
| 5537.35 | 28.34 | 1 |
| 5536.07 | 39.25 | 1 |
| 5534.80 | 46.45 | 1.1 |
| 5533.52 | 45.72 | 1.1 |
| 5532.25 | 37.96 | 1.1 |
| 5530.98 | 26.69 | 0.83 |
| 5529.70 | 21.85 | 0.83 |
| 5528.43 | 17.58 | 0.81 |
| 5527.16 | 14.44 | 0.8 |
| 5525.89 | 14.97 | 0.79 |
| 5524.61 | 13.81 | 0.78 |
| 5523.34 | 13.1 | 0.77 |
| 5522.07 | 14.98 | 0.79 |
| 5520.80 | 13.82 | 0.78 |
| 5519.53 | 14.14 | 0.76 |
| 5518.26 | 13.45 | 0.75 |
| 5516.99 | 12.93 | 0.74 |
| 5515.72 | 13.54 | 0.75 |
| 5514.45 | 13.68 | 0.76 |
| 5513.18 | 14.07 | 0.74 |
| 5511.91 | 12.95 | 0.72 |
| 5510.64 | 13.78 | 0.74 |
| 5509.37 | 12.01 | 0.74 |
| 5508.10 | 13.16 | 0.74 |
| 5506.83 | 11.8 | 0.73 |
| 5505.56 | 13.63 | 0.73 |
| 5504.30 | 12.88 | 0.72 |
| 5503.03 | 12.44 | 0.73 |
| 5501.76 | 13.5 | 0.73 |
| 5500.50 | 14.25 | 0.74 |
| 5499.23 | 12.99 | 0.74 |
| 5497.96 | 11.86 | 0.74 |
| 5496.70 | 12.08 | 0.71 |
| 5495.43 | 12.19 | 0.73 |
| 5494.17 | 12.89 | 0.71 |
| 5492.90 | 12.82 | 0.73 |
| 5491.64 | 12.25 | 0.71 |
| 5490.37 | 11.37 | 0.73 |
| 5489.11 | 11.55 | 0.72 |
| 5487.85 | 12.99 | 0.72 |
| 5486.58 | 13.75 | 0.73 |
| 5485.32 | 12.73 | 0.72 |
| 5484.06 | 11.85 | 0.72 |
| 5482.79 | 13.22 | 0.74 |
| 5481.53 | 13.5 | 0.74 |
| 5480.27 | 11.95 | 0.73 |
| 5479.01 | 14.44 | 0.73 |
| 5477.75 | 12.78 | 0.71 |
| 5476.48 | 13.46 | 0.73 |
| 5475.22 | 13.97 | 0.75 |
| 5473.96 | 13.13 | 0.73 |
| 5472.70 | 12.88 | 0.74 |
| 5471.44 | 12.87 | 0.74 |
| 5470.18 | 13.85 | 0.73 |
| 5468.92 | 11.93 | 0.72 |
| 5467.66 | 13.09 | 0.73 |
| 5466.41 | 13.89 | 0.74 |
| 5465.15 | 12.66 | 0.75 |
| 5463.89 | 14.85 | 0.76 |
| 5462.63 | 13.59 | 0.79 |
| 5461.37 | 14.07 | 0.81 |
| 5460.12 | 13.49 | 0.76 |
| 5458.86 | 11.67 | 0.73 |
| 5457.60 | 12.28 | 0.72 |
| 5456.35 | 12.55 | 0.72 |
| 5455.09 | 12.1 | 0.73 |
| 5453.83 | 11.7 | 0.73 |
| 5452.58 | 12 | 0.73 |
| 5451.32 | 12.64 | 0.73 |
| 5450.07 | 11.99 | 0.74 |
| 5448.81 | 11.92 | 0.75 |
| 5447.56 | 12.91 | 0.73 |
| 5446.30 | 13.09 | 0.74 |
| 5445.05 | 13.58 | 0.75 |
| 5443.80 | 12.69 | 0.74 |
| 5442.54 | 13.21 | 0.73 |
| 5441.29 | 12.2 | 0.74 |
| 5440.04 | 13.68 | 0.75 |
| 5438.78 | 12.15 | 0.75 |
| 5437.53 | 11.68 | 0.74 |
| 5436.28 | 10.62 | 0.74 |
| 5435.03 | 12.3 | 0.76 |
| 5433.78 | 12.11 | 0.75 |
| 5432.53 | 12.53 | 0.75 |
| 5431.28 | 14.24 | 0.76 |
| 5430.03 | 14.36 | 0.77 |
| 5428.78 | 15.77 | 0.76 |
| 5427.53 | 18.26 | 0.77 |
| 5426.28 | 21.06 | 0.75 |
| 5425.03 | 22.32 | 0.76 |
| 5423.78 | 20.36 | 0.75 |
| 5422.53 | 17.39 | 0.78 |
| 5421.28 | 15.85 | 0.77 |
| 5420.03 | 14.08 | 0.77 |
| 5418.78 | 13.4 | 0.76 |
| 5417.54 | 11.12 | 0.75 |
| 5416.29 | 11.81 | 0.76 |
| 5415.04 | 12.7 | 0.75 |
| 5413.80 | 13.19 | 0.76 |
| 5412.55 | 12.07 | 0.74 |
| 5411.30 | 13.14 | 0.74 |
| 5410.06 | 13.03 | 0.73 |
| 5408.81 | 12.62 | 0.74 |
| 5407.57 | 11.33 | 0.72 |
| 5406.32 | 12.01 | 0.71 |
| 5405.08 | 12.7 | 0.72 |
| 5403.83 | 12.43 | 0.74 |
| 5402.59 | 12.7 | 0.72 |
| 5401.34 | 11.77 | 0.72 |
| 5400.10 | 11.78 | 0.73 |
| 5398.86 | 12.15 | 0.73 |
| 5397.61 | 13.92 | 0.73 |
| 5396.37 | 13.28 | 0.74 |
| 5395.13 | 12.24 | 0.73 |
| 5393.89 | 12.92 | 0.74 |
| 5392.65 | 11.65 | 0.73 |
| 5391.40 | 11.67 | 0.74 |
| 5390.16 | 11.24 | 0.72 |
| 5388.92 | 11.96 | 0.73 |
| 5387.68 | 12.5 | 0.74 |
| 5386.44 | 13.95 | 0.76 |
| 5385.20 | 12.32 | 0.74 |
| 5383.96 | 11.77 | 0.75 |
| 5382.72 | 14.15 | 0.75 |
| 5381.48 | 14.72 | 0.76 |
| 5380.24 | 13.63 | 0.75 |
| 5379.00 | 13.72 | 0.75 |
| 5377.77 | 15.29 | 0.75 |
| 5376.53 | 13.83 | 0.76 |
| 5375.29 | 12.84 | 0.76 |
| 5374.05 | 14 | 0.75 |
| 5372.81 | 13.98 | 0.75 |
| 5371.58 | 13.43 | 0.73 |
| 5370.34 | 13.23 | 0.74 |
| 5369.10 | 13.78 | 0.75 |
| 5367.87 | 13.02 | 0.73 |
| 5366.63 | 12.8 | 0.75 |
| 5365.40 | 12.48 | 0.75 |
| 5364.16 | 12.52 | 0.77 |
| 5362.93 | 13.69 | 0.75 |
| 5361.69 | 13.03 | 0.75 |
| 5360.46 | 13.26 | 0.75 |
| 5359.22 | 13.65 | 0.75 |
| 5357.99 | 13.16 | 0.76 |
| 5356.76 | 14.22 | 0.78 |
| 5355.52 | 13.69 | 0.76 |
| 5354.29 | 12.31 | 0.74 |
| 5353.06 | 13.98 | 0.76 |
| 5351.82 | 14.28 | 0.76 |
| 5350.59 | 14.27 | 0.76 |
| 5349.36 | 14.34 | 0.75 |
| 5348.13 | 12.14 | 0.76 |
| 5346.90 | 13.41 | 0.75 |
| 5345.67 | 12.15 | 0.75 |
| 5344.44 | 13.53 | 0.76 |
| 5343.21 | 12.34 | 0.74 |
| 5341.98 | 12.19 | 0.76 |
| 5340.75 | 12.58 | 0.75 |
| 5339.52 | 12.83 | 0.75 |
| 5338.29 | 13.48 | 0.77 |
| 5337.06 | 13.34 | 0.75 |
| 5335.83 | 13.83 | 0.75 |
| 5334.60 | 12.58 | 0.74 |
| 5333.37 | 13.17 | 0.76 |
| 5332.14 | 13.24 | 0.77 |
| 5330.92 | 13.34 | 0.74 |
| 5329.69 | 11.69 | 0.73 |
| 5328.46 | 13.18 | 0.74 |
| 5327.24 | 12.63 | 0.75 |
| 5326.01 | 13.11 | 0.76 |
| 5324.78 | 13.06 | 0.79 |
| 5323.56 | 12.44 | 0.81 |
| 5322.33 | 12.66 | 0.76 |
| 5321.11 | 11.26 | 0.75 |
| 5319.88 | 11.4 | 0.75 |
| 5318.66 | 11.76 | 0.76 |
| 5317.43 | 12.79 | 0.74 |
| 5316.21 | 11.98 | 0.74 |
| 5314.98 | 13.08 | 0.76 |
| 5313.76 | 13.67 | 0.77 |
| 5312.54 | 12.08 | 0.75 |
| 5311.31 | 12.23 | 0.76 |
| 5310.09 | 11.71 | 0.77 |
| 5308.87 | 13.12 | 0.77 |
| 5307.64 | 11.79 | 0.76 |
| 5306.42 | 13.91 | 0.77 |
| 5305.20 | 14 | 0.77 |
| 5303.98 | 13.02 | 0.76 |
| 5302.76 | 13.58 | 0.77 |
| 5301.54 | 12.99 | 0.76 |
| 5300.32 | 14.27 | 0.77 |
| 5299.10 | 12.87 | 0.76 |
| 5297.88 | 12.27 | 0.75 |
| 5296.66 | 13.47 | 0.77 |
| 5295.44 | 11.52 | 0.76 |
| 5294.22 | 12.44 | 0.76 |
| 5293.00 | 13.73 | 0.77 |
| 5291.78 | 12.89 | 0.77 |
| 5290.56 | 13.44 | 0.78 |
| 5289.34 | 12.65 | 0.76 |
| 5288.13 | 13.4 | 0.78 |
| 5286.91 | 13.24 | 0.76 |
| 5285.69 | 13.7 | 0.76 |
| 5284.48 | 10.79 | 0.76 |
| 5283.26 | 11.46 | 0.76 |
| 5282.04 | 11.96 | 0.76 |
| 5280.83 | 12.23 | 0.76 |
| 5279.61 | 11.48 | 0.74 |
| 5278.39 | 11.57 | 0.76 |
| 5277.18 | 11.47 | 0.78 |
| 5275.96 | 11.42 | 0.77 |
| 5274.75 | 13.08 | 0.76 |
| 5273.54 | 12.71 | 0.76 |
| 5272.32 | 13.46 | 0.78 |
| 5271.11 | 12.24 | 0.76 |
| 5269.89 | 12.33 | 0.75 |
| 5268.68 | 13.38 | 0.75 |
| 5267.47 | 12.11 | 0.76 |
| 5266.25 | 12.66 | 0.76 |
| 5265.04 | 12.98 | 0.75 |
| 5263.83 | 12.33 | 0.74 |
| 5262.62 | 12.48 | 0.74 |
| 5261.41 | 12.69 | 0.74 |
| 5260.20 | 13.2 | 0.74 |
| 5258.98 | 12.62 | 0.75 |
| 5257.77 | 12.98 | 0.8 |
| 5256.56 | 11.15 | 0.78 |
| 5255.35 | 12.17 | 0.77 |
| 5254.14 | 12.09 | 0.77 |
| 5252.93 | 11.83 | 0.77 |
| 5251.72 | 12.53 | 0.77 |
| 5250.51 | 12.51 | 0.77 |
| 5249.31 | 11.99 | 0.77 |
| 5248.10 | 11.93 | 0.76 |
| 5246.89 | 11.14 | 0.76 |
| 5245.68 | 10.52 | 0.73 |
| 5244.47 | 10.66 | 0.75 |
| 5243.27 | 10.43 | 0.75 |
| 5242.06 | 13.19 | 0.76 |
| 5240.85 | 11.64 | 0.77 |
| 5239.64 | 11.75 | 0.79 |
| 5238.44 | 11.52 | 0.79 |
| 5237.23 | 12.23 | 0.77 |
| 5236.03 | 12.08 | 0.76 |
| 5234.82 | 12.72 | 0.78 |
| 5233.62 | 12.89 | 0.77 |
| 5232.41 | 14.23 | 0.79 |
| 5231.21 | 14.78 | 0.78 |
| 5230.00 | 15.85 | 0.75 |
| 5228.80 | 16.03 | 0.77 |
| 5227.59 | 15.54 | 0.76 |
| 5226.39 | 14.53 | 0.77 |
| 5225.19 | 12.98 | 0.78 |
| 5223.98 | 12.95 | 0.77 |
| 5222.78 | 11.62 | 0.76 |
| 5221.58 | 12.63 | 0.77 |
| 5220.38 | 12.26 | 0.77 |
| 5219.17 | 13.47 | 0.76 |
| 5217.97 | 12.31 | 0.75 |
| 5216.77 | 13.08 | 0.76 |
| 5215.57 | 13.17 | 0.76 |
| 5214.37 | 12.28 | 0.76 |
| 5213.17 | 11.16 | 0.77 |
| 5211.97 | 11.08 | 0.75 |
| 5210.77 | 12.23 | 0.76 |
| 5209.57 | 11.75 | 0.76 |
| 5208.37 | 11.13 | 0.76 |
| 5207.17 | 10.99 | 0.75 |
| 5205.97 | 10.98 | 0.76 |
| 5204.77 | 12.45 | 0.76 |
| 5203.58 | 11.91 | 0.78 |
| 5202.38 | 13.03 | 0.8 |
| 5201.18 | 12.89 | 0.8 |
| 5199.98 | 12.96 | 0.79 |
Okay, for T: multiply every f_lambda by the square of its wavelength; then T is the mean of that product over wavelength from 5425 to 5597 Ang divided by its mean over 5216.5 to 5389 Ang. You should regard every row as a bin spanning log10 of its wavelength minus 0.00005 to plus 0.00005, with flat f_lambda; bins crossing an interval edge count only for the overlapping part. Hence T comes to 1.55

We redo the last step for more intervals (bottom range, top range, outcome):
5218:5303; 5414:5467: 1.16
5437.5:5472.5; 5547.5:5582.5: 1.14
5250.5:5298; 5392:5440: 1.16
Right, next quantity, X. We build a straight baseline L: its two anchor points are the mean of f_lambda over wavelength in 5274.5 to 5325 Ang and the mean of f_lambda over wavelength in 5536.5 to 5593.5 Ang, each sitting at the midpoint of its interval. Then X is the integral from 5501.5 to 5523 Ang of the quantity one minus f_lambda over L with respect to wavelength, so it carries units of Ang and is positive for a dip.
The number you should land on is 9.0 Ang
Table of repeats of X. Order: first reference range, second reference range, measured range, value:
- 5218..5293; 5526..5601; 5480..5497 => 7.30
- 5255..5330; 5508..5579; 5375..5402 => 2.19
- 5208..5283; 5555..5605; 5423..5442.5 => 5.12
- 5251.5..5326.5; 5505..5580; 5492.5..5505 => 2.24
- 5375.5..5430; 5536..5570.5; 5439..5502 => 5.74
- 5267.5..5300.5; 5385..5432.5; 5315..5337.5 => 0.52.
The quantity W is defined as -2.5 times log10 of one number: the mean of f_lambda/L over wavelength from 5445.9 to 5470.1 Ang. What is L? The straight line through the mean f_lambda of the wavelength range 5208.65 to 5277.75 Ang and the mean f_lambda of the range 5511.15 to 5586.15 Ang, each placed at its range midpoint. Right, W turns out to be 0.31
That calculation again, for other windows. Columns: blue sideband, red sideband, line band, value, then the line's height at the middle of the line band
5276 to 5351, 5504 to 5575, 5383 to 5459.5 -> 0.097 mag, 14.4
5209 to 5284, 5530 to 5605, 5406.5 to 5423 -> 0.394 mag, 18.9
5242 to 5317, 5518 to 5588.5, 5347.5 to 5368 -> 0.147 mag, 15.3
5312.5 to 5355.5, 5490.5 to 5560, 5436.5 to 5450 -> 0.176 mag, 14.8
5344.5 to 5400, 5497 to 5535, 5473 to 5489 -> 0.218 mag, 16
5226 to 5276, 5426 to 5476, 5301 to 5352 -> 0.000 mag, 12.8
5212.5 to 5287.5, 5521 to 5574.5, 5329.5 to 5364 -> 0.068 mag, 14.1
